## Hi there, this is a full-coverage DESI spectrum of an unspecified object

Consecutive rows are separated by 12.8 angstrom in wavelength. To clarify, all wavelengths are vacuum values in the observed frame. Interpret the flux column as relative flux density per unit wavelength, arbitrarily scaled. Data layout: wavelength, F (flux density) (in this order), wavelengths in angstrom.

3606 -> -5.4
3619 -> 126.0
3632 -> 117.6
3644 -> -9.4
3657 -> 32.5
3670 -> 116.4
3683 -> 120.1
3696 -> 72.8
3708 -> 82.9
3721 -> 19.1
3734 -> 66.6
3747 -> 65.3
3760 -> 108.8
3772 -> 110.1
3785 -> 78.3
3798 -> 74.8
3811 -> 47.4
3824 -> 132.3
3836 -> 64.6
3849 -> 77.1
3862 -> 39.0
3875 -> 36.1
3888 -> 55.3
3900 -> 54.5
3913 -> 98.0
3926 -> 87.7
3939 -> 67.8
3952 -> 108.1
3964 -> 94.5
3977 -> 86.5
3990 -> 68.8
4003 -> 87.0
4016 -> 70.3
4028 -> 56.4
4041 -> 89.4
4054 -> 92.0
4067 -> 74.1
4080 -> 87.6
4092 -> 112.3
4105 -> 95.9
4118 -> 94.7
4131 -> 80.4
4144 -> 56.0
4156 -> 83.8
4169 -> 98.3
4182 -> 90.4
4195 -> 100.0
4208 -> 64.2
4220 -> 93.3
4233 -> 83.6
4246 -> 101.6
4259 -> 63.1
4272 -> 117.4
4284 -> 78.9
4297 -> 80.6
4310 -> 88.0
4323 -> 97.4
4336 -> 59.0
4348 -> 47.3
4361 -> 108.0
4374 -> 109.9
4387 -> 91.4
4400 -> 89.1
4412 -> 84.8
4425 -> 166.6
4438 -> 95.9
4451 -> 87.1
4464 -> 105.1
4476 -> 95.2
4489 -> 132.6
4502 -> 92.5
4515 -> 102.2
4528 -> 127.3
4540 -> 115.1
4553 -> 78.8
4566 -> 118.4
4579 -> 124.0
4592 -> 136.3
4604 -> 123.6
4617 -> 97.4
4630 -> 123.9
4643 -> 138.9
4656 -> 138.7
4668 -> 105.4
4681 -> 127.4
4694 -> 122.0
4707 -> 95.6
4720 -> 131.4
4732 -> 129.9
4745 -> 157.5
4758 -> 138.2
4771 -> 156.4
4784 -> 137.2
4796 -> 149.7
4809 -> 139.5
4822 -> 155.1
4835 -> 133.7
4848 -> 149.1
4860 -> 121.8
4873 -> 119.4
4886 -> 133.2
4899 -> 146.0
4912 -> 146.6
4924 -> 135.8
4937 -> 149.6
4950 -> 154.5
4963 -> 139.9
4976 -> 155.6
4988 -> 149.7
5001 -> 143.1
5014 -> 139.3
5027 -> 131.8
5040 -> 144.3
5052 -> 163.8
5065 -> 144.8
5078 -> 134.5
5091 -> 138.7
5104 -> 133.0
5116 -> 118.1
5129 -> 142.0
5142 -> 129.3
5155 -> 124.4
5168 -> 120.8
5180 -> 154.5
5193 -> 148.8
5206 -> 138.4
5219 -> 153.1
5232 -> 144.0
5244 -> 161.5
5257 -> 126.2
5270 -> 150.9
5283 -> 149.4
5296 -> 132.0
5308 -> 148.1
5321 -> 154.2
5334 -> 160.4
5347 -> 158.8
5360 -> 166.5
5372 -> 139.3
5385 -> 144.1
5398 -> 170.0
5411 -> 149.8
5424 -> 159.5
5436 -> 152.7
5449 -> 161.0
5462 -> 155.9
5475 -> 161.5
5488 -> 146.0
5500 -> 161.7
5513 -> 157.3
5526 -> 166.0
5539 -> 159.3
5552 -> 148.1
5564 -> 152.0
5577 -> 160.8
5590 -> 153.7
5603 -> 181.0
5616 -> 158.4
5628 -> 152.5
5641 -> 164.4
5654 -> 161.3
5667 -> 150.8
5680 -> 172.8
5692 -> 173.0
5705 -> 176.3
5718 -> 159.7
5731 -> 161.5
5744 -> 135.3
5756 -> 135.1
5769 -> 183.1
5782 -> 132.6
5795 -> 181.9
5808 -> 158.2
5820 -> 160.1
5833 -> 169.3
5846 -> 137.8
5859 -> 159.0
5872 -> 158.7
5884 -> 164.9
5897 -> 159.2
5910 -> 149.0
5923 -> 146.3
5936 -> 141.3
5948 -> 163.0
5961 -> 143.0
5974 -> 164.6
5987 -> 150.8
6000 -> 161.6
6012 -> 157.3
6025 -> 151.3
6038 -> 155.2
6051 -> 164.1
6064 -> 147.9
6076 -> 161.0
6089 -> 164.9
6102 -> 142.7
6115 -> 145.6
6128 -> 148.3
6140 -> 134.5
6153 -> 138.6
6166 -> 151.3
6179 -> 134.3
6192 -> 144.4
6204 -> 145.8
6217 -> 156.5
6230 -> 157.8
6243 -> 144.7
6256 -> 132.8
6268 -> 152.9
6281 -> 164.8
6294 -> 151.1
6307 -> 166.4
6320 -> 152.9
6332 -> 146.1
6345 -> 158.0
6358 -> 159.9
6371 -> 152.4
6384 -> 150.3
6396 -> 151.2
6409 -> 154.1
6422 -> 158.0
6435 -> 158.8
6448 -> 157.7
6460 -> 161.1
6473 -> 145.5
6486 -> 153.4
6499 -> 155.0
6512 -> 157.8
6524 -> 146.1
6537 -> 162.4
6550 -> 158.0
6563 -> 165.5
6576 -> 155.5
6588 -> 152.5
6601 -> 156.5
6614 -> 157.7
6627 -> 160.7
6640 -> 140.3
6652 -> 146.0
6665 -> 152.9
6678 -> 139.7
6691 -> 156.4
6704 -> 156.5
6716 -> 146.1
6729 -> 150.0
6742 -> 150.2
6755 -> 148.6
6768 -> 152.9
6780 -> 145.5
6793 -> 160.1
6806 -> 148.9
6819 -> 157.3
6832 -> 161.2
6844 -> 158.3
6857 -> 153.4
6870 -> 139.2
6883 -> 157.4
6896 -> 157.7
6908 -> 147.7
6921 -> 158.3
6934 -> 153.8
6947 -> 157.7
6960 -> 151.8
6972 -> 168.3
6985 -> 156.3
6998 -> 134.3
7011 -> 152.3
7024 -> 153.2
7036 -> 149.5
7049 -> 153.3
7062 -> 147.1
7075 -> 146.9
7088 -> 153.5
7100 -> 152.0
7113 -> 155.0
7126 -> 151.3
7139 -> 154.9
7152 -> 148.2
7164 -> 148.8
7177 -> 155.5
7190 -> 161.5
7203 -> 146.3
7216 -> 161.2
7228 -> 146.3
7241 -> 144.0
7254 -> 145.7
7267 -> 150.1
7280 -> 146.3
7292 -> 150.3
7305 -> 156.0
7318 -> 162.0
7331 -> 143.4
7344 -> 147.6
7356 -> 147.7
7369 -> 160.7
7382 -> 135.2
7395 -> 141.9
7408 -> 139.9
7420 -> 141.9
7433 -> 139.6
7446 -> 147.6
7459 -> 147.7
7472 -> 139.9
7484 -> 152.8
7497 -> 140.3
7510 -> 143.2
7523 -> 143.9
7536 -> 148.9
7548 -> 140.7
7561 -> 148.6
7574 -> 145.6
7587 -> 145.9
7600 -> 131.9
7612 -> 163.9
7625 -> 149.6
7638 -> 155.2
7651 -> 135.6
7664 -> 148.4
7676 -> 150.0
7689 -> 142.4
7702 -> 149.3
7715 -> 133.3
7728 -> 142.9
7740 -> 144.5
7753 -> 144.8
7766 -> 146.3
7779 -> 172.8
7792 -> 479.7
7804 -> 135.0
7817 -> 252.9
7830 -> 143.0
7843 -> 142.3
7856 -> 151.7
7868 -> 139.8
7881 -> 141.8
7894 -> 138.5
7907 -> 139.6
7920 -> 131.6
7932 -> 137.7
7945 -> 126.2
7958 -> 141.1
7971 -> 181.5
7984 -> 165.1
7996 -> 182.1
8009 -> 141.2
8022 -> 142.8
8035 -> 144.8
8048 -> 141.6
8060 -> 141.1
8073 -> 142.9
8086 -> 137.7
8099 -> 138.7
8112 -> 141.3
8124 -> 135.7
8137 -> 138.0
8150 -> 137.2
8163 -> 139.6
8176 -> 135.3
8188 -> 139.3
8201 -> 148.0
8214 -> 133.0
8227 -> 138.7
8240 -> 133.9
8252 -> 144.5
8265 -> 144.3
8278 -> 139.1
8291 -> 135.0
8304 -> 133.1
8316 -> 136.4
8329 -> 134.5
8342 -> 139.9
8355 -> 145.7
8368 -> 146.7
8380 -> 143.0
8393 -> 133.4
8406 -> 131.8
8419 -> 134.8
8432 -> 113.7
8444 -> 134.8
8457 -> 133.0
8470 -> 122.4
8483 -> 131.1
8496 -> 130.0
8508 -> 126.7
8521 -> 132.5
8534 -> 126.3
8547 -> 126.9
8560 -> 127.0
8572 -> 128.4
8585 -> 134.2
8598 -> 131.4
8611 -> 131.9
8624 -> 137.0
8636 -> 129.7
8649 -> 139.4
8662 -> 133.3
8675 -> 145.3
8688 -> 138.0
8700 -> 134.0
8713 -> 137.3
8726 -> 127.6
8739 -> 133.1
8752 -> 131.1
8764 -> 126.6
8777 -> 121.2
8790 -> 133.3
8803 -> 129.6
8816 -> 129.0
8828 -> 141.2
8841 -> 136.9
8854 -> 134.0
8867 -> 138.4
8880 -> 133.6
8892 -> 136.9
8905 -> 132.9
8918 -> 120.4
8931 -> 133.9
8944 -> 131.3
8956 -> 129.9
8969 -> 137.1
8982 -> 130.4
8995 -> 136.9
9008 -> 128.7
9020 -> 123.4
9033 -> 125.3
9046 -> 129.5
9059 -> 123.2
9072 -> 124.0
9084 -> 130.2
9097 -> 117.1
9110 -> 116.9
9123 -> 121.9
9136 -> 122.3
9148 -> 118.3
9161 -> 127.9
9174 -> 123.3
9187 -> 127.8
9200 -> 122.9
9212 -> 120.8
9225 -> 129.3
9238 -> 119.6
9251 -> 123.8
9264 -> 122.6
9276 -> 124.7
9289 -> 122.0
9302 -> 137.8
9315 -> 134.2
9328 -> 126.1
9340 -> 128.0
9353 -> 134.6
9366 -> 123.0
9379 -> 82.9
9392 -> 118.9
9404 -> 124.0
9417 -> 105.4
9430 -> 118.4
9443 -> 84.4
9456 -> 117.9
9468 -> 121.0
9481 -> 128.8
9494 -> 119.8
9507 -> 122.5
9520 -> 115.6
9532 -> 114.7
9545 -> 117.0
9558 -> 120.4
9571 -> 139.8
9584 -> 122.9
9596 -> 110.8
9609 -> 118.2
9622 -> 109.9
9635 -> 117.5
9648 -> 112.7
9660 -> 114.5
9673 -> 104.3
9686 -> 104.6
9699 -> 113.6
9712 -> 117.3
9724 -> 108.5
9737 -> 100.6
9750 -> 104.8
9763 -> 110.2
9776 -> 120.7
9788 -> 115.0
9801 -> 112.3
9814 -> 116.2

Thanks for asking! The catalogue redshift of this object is 0.187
